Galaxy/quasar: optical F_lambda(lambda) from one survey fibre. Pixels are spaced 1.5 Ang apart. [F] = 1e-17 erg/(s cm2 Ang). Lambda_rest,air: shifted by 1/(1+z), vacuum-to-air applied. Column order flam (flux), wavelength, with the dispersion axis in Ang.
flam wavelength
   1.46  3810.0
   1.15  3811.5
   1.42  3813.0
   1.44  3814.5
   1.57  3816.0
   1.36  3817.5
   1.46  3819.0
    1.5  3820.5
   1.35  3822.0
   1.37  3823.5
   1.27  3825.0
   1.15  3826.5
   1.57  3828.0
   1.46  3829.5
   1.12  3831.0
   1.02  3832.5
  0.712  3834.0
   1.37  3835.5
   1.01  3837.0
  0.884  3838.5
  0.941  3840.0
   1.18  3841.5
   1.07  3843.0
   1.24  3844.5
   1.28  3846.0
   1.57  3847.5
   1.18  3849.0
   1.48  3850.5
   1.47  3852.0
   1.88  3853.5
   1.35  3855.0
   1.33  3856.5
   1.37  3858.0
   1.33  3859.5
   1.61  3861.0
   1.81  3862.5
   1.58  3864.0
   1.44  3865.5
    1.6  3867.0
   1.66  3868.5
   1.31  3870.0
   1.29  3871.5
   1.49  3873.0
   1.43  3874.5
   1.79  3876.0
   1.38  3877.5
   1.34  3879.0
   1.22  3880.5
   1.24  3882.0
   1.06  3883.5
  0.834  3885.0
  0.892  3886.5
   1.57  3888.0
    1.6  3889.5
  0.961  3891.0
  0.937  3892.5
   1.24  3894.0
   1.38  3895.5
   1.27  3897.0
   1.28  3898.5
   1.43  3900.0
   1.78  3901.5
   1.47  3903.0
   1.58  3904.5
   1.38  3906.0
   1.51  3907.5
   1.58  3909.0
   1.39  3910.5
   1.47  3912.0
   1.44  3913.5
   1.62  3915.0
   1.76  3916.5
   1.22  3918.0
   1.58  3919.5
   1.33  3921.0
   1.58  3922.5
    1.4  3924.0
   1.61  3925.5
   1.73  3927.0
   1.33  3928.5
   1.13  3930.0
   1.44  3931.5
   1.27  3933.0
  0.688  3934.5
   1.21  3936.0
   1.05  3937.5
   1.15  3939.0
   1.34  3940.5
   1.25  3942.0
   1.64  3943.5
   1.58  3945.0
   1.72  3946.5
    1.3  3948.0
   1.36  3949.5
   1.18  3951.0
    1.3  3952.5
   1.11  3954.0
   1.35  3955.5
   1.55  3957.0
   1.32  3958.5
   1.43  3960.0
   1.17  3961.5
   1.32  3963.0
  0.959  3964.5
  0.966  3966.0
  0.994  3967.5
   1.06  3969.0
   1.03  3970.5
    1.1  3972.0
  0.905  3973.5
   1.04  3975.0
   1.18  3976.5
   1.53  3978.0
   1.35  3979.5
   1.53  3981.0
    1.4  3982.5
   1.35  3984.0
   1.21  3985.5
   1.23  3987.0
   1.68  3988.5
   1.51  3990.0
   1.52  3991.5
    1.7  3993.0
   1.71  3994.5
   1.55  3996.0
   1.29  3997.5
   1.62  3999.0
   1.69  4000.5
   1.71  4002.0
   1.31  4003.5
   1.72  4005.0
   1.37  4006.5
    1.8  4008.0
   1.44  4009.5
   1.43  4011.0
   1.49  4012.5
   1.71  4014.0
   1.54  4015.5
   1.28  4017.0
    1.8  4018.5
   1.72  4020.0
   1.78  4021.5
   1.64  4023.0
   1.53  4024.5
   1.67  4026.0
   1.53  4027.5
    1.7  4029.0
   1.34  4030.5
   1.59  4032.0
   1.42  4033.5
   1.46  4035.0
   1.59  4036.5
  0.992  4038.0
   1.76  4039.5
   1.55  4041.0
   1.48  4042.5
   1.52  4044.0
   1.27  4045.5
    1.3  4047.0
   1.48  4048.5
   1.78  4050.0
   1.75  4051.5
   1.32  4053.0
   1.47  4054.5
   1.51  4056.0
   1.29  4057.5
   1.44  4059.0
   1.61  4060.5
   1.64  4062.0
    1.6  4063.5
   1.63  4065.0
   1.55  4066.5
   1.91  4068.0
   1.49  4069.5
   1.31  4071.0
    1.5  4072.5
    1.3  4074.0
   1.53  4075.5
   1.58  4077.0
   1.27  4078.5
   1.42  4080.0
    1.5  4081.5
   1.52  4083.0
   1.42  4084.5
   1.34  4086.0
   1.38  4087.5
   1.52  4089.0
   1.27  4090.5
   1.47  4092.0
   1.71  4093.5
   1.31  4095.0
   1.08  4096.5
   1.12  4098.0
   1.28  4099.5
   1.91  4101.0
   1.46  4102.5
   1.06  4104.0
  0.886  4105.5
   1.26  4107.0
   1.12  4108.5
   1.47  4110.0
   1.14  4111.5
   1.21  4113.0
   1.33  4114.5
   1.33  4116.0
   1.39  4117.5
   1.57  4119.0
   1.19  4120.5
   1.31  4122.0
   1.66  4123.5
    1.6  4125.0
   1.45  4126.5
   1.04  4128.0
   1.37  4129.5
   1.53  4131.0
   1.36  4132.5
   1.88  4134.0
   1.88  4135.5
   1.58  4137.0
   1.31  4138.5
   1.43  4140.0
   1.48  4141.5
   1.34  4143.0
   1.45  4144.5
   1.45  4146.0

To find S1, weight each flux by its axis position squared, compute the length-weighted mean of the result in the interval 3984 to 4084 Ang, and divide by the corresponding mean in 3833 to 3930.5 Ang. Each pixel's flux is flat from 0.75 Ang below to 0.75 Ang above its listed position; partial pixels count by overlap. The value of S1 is 1.2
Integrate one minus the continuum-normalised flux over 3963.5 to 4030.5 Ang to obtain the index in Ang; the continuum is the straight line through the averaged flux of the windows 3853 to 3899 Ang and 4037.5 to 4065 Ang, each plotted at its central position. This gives 1.0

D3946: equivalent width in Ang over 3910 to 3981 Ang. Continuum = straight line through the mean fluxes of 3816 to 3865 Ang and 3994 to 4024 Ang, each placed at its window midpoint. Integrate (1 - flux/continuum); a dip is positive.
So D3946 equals 8.2 Ang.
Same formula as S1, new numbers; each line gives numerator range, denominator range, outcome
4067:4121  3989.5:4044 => 0.92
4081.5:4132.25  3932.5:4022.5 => 1.05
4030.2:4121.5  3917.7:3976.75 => 1.19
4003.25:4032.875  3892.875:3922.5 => 1.14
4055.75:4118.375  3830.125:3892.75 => 1.20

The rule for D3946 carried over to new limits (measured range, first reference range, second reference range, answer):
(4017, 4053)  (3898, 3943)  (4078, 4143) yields -3.72 Ang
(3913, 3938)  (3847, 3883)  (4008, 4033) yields 2.13 Ang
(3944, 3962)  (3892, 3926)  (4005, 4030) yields 1.61 Ang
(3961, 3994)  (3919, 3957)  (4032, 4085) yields 3.11 Ang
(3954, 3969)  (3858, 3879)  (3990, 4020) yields 3.21 Ang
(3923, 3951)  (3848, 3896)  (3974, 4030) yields 2.04 Ang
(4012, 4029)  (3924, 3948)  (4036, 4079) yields -1.91 Ang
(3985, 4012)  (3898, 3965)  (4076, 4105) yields -2.69 Ang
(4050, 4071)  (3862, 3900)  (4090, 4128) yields -3.37 Ang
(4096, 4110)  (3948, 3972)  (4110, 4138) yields 1.48 Ang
